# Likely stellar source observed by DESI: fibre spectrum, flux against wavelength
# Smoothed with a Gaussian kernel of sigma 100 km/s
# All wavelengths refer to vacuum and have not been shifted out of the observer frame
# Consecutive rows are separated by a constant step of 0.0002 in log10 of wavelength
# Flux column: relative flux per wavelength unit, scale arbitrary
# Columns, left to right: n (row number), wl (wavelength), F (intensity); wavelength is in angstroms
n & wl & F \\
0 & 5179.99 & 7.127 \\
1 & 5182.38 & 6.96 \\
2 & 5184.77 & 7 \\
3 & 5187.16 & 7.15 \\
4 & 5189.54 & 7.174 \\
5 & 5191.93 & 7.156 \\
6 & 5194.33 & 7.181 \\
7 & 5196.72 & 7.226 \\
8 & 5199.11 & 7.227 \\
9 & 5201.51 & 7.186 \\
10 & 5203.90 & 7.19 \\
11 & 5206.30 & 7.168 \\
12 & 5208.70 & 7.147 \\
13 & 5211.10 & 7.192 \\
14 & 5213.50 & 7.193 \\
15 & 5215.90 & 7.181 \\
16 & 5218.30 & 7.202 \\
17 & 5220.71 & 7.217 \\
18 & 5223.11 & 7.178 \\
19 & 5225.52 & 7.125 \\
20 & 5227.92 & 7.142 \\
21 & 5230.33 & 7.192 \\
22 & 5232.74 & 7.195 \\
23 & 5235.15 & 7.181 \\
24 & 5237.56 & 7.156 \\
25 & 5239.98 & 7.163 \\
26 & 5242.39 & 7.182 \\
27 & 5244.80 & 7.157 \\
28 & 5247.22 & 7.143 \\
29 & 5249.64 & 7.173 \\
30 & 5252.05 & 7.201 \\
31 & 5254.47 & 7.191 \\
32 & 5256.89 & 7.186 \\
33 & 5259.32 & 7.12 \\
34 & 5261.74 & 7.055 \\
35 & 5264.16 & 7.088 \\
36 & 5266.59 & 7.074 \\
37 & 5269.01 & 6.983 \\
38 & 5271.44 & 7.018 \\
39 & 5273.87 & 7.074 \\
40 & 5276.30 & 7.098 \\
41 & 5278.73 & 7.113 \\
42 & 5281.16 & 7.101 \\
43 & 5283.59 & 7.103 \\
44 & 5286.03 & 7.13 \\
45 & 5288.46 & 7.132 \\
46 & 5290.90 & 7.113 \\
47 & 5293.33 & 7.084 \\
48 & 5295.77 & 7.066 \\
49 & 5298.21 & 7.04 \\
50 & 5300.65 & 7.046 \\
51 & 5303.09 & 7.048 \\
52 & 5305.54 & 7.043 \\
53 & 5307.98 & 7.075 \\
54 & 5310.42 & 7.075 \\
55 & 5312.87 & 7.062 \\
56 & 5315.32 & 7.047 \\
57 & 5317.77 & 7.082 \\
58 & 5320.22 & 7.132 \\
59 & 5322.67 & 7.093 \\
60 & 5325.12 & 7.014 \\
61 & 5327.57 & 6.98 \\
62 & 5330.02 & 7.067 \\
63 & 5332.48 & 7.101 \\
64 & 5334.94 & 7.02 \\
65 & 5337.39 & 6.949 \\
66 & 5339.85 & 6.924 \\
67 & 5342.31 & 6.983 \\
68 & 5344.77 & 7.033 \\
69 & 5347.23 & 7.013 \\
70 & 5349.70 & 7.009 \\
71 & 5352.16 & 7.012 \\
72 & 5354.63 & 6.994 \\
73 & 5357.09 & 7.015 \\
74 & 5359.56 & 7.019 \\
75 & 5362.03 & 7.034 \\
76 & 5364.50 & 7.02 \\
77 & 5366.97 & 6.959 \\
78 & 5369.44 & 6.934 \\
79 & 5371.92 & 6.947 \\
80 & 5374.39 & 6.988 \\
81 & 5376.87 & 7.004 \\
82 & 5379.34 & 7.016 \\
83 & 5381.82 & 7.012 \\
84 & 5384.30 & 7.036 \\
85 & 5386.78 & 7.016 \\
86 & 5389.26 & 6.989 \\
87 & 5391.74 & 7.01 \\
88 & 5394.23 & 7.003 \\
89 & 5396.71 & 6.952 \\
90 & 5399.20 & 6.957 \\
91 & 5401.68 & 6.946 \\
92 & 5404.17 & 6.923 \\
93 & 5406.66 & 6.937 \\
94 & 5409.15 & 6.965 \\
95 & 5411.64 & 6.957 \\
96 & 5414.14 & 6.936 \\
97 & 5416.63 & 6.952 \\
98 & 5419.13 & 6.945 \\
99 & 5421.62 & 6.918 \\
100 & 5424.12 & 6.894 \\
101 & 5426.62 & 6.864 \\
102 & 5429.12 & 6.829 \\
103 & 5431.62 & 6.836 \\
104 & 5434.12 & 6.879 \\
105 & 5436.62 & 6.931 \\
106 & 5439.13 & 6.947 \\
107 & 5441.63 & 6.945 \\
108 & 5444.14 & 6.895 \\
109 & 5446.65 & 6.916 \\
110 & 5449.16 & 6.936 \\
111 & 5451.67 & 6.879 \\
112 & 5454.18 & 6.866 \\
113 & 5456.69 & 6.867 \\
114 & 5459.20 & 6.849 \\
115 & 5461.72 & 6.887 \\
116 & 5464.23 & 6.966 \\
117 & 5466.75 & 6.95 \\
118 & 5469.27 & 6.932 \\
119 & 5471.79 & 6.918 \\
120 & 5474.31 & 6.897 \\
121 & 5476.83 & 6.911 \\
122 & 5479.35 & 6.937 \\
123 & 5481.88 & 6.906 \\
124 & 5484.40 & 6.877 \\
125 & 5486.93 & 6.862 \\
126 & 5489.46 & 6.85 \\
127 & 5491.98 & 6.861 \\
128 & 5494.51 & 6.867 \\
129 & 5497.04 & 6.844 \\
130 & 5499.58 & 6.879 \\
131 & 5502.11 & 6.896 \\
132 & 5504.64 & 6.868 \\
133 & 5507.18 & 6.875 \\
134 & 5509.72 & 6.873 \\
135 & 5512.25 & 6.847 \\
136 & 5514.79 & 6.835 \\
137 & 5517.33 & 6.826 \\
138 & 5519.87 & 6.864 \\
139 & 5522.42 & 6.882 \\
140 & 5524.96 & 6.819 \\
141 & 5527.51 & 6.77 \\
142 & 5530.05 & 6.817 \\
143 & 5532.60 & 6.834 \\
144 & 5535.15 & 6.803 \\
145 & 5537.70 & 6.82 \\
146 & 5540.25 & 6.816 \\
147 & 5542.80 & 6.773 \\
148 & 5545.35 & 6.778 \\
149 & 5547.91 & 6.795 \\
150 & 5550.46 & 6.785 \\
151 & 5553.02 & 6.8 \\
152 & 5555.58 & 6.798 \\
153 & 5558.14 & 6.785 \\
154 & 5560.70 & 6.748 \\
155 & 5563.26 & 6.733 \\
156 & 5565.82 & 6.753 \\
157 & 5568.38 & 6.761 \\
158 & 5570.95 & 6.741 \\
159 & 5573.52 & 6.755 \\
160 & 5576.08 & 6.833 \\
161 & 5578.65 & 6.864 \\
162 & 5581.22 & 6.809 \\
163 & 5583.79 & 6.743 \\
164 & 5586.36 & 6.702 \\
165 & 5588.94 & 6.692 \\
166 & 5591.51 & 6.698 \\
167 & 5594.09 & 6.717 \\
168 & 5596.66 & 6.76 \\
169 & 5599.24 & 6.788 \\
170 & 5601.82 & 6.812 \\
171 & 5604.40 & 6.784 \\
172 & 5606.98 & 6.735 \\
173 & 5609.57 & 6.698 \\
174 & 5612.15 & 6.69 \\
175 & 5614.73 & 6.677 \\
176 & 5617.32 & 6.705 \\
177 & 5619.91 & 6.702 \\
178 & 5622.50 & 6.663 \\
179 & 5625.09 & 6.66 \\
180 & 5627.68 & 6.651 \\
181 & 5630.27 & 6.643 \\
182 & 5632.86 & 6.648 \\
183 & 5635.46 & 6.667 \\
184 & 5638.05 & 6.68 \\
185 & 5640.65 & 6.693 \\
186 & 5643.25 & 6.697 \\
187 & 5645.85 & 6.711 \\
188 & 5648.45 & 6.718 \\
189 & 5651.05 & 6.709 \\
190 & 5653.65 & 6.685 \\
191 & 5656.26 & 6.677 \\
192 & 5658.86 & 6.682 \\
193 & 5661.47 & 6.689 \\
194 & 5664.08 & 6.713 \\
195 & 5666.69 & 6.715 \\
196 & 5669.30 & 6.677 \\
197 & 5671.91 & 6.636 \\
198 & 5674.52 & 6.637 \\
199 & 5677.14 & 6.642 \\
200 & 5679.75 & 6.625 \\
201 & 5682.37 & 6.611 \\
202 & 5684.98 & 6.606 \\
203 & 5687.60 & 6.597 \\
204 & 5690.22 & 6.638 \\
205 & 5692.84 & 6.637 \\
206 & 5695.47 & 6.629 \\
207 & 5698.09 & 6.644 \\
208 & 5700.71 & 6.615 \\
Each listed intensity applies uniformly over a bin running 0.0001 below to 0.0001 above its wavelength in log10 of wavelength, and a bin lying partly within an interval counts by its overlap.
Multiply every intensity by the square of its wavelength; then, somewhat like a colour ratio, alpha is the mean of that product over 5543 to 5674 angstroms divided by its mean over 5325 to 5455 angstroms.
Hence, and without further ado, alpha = 1.0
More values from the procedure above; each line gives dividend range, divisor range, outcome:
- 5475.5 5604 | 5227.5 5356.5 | 1.05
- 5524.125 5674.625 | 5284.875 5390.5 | 1.05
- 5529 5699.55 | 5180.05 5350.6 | 1.07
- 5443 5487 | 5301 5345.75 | 1.03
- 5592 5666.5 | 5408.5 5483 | 1.04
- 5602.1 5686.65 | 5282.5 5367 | 1.07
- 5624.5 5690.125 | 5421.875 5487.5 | 1.04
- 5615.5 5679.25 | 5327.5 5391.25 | 1.06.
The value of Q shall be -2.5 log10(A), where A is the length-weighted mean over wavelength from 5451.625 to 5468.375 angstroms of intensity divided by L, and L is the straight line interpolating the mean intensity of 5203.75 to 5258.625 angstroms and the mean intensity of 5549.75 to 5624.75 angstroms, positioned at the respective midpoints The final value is 0.000 mag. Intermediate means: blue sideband 7.17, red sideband 6.75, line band 6.9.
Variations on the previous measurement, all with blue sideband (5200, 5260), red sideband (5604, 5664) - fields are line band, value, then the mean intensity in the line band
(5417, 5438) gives 0.01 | 6.89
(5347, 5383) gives 0.00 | 7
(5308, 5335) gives 0.00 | 7.06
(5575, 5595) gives 0.00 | 6.76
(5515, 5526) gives 0.00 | 6.85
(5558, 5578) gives 0.00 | 6.77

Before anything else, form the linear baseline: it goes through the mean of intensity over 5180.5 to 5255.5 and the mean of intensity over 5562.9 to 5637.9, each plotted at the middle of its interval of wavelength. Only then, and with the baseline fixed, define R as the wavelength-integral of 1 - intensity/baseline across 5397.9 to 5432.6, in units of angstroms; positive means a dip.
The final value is 0.1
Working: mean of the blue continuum 7.17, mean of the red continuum 6.73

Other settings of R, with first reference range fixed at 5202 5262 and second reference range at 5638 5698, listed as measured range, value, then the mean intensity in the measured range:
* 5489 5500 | 0.0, 6.86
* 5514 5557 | 0.0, 6.81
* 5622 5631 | 0.1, 6.66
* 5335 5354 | 0.1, 6.99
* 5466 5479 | -0.1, 6.92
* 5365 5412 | 0.1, 6.98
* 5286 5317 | 0.1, 7.07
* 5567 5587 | 0.0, 6.78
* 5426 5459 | 0.2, 6.89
